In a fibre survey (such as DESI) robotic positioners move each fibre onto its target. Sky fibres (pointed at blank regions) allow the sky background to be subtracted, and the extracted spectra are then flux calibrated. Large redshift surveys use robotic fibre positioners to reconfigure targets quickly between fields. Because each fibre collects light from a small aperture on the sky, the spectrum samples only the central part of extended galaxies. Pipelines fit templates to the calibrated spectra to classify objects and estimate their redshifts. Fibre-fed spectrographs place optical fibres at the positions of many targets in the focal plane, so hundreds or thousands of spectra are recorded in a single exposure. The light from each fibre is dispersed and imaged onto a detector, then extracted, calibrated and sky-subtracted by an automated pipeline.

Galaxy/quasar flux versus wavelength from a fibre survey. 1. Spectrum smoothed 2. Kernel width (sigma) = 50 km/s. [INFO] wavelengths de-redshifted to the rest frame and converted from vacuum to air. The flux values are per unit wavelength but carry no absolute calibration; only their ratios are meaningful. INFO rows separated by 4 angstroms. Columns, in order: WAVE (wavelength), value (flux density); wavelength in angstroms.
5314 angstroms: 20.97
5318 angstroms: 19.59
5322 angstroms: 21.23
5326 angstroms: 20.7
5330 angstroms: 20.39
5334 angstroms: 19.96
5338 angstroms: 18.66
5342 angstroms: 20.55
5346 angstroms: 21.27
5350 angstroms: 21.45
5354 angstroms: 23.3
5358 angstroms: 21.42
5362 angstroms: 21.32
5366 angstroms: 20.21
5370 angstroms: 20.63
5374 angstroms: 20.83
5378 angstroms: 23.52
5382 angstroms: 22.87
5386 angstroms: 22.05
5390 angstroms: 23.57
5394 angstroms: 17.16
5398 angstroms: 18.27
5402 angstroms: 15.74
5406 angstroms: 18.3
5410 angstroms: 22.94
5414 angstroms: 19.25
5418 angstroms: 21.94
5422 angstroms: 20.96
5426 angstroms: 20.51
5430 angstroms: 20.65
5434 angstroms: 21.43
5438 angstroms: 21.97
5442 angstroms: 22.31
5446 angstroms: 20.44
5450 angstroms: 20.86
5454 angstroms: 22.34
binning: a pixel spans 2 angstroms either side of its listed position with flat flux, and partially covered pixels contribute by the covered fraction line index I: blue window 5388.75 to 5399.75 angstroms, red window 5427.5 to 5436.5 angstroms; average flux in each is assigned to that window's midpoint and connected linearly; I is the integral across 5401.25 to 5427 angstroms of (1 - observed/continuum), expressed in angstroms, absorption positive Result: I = 0.2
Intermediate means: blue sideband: 19.4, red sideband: 21.1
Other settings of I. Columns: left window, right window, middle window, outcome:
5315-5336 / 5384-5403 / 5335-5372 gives -1.7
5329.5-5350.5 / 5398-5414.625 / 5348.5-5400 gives -4.4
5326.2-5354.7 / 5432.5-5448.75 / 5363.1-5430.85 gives 1.9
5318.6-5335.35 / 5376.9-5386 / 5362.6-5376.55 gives 1.0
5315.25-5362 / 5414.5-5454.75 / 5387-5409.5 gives 2.2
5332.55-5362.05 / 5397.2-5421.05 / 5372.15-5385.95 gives -1.5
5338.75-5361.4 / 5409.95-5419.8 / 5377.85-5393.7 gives -0.8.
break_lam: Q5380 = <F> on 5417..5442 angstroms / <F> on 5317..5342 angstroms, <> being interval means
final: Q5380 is 1.06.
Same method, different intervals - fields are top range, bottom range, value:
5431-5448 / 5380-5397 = 1.01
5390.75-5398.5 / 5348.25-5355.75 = 0.83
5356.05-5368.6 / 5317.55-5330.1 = 1.02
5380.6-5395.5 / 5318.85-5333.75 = 1.04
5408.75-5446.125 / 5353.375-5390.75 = 0.97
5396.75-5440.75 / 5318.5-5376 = 0.97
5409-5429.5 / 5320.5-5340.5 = 1.04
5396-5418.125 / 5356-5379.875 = 0.90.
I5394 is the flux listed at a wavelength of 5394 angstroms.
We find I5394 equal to 17.16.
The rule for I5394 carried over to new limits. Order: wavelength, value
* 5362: 21.32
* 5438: 21.97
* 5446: 20.44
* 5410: 22.94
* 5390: 23.57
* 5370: 20.63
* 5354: 23.3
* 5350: 21.45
